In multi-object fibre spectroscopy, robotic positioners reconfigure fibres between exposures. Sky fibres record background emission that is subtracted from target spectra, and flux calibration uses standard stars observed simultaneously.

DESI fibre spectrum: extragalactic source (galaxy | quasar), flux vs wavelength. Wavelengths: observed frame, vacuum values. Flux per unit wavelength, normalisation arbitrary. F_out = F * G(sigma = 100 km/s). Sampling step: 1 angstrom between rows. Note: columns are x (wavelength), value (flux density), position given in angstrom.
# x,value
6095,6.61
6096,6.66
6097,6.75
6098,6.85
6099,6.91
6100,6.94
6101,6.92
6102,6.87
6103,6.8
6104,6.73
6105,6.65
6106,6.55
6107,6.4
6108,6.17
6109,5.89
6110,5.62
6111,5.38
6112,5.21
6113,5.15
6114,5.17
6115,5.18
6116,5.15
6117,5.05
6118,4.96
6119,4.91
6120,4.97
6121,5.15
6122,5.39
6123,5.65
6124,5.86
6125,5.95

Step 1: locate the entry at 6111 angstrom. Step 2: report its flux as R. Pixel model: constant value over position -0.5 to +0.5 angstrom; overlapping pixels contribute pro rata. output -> 5.38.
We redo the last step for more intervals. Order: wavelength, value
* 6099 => 6.91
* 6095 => 6.61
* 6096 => 6.66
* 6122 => 5.39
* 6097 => 6.75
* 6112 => 5.21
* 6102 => 6.87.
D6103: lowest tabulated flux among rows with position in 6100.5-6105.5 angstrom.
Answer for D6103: 6.65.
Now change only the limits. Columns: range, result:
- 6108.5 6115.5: 5.15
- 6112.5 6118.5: 4.96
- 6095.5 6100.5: 6.66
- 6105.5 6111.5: 5.38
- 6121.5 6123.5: 5.39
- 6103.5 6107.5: 6.4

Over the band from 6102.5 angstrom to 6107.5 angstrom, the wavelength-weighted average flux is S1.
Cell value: 6.63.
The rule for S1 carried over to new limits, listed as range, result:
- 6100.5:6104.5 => 6.83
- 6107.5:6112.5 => 5.65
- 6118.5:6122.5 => 5.1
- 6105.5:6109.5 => 6.25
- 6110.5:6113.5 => 5.25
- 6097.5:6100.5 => 6.9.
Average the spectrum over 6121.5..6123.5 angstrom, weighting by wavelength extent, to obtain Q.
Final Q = 5.52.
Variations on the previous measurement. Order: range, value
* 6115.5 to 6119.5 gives 5.02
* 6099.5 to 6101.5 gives 6.93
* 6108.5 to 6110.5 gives 5.75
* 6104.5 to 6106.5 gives 6.6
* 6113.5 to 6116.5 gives 5.17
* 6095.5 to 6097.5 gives 6.71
